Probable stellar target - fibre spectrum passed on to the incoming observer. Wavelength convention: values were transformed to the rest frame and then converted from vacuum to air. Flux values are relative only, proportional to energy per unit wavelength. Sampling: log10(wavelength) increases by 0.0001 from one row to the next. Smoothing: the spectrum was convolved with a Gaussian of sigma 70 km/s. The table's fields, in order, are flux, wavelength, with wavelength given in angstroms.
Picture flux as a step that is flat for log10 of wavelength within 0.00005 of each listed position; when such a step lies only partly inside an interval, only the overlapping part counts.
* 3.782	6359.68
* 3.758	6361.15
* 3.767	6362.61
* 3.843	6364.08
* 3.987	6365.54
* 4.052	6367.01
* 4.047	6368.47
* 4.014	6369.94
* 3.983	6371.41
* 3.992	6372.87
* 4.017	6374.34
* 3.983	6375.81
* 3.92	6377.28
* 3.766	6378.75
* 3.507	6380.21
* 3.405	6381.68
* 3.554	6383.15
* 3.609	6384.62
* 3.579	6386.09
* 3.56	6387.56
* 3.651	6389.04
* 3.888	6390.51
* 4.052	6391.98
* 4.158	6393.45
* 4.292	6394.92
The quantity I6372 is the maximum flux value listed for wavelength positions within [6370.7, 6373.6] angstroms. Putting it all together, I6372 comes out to 3.992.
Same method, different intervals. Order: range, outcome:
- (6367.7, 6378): 4.047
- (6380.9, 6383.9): 3.554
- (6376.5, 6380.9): 3.92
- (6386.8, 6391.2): 3.888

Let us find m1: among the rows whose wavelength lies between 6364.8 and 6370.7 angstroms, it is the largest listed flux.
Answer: 4.052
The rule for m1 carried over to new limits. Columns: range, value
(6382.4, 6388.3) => 3.609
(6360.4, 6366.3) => 3.987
